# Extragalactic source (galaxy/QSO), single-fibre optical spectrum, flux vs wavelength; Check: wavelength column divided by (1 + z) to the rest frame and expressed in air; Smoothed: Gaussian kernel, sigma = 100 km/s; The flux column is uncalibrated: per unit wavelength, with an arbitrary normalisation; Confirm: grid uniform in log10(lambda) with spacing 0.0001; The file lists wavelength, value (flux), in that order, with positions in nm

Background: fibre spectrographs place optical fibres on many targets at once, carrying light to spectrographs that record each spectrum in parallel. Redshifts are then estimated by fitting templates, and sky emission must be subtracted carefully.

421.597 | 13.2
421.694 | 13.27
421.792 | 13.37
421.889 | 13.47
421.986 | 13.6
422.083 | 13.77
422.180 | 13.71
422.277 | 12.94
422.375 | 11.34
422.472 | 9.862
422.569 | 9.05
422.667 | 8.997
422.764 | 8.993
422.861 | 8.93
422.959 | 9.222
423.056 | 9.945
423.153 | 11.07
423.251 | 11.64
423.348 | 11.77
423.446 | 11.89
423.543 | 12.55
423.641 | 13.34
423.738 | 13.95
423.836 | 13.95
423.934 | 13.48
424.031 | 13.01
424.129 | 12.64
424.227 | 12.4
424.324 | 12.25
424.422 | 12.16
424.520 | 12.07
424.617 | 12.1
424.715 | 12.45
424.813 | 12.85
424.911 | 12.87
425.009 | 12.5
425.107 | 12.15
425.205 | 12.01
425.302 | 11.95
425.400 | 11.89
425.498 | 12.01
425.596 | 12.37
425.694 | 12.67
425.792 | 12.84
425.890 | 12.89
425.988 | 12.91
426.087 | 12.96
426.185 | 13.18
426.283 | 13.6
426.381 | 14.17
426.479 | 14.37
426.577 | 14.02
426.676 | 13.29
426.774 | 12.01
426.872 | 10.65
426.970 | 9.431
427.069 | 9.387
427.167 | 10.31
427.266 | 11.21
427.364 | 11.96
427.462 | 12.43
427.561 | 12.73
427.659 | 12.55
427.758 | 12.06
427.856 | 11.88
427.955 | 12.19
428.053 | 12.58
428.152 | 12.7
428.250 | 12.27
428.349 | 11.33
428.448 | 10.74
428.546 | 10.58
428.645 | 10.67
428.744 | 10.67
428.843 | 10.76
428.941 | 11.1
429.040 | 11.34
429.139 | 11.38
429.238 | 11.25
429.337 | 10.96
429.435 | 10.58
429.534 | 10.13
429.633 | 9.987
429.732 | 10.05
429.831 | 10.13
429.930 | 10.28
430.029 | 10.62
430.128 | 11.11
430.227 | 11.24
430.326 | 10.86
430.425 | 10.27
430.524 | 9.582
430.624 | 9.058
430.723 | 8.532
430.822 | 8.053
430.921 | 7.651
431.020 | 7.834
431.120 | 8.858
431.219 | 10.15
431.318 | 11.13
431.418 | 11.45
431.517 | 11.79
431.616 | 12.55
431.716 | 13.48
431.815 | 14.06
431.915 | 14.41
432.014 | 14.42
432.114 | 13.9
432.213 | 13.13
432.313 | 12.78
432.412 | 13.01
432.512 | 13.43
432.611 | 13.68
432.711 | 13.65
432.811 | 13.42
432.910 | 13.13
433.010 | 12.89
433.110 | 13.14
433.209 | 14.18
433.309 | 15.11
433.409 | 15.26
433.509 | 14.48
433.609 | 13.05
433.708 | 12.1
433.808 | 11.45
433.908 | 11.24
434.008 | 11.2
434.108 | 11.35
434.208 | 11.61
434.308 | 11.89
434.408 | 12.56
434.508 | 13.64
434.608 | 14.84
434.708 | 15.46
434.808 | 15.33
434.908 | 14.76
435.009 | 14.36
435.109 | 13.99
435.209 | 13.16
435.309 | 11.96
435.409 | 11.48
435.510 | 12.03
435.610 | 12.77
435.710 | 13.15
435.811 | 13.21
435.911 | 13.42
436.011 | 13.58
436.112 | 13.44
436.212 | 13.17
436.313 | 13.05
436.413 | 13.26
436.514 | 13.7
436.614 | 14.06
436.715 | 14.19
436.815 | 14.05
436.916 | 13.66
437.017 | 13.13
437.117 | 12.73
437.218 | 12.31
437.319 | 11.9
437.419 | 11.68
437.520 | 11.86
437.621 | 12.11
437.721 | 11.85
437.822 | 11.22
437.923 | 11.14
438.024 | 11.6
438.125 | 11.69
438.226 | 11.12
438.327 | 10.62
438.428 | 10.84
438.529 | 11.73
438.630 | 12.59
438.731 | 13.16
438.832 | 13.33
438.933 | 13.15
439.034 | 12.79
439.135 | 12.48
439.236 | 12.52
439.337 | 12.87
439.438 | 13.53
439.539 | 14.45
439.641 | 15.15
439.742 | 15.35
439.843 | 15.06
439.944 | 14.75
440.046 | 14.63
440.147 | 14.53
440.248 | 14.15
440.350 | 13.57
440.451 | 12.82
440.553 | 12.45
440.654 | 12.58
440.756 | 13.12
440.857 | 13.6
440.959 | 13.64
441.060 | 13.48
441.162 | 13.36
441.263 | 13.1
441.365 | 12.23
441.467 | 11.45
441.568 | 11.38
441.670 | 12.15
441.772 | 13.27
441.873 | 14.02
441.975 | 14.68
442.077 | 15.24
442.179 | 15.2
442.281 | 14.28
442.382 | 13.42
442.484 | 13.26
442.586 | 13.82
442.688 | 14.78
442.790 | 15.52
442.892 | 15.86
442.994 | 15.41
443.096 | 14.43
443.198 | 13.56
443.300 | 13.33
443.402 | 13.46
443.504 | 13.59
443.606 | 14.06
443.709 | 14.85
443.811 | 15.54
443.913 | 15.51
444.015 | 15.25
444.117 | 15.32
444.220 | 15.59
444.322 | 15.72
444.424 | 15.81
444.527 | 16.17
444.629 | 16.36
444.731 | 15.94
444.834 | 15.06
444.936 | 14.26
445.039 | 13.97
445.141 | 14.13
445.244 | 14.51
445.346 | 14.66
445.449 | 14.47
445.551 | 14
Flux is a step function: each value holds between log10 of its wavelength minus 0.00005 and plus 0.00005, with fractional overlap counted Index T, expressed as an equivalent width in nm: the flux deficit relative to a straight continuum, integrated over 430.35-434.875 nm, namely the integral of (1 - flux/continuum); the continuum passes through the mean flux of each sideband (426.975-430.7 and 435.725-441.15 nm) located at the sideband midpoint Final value -0.19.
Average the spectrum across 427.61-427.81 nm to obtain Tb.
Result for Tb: 12.3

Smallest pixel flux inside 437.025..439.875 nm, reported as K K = 10.62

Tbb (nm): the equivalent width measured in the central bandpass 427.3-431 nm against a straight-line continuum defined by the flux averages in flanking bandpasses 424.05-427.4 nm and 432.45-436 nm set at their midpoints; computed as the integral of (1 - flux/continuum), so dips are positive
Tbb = 0.53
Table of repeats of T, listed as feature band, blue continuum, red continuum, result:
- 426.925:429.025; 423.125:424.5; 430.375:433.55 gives 0.161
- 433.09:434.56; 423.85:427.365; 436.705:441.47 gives -0.013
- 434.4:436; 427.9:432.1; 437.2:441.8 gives -0.212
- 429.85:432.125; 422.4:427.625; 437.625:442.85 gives 0.292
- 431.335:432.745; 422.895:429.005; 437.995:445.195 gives -0.047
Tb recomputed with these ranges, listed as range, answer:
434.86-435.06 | 14.5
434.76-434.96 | 15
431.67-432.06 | 14.1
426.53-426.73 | 13.6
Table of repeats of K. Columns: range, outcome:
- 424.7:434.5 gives 7.651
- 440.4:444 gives 11.38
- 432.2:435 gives 11.2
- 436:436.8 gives 13.05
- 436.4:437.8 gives 11.68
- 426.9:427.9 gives 9.387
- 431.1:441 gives 8.858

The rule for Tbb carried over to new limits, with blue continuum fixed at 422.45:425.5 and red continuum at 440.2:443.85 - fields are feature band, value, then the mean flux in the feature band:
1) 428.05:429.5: 0.13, 11.2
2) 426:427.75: -0.03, 12.3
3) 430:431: 0.23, 9.63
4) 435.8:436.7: -0.03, 13.5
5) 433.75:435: -0.01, 13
